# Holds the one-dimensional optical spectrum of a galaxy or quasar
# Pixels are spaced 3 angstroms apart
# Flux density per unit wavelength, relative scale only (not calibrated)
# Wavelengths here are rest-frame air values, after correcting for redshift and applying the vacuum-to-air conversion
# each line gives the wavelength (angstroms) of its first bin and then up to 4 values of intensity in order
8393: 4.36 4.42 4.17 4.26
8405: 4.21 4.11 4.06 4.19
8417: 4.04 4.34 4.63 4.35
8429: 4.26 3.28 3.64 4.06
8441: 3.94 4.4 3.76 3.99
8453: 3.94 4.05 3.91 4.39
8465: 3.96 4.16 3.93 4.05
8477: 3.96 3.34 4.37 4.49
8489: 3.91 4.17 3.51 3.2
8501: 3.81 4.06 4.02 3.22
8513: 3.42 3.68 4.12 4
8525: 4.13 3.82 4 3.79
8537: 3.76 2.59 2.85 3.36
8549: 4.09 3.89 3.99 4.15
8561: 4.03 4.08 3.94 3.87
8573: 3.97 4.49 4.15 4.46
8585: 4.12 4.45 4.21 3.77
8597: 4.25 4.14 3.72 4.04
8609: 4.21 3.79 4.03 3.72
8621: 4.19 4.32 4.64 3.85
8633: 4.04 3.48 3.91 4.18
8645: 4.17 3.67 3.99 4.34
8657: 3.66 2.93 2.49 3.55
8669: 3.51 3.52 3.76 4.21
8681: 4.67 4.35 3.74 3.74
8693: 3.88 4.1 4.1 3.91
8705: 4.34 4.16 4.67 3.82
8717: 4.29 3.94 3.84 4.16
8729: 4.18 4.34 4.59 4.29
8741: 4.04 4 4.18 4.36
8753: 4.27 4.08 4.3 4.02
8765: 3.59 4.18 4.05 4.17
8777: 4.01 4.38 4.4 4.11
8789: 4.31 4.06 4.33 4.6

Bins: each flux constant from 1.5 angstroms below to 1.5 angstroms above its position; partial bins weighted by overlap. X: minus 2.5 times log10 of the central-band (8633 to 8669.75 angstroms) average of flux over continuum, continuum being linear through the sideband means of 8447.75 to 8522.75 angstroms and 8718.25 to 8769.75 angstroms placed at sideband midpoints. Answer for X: 0.11 mag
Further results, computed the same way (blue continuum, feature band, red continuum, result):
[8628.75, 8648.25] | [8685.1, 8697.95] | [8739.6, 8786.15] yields 0.033 mag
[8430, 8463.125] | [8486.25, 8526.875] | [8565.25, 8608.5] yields 0.057 mag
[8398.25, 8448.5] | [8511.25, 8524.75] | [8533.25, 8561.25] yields -0.025 mag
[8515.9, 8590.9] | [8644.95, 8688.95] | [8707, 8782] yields 0.085 mag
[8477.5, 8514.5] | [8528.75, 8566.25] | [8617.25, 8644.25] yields 0.049 mag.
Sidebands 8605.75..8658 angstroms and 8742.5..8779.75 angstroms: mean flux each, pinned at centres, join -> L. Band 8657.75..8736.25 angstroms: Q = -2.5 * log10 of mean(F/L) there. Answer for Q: 0.03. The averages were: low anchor 4.02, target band 3.95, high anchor 4.11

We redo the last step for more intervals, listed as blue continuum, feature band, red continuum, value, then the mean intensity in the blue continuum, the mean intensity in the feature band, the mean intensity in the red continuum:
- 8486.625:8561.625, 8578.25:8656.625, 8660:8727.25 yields -0.06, 3.75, 4.06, 3.92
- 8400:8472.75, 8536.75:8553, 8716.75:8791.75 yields 0.21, 4.08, 3.38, 4.16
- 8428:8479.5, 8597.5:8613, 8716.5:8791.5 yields 0.02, 3.97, 4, 4.16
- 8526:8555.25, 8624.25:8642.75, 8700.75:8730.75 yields -0.04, 3.61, 4.03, 4.13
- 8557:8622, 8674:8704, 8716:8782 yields 0.02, 4.08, 4.06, 4.15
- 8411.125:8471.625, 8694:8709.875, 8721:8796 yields 0.01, 4.06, 4.13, 4.17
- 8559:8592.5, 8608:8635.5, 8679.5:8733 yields 0.02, 4.16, 4.06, 4.12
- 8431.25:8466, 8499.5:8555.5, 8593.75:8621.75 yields 0.07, 3.96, 3.71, 3.99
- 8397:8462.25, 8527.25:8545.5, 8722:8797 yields 0.19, 4.09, 3.45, 4.17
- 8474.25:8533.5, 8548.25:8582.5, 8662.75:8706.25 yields -0.06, 3.86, 4.08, 3.89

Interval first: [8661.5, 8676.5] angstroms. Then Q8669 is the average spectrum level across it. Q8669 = 3.37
